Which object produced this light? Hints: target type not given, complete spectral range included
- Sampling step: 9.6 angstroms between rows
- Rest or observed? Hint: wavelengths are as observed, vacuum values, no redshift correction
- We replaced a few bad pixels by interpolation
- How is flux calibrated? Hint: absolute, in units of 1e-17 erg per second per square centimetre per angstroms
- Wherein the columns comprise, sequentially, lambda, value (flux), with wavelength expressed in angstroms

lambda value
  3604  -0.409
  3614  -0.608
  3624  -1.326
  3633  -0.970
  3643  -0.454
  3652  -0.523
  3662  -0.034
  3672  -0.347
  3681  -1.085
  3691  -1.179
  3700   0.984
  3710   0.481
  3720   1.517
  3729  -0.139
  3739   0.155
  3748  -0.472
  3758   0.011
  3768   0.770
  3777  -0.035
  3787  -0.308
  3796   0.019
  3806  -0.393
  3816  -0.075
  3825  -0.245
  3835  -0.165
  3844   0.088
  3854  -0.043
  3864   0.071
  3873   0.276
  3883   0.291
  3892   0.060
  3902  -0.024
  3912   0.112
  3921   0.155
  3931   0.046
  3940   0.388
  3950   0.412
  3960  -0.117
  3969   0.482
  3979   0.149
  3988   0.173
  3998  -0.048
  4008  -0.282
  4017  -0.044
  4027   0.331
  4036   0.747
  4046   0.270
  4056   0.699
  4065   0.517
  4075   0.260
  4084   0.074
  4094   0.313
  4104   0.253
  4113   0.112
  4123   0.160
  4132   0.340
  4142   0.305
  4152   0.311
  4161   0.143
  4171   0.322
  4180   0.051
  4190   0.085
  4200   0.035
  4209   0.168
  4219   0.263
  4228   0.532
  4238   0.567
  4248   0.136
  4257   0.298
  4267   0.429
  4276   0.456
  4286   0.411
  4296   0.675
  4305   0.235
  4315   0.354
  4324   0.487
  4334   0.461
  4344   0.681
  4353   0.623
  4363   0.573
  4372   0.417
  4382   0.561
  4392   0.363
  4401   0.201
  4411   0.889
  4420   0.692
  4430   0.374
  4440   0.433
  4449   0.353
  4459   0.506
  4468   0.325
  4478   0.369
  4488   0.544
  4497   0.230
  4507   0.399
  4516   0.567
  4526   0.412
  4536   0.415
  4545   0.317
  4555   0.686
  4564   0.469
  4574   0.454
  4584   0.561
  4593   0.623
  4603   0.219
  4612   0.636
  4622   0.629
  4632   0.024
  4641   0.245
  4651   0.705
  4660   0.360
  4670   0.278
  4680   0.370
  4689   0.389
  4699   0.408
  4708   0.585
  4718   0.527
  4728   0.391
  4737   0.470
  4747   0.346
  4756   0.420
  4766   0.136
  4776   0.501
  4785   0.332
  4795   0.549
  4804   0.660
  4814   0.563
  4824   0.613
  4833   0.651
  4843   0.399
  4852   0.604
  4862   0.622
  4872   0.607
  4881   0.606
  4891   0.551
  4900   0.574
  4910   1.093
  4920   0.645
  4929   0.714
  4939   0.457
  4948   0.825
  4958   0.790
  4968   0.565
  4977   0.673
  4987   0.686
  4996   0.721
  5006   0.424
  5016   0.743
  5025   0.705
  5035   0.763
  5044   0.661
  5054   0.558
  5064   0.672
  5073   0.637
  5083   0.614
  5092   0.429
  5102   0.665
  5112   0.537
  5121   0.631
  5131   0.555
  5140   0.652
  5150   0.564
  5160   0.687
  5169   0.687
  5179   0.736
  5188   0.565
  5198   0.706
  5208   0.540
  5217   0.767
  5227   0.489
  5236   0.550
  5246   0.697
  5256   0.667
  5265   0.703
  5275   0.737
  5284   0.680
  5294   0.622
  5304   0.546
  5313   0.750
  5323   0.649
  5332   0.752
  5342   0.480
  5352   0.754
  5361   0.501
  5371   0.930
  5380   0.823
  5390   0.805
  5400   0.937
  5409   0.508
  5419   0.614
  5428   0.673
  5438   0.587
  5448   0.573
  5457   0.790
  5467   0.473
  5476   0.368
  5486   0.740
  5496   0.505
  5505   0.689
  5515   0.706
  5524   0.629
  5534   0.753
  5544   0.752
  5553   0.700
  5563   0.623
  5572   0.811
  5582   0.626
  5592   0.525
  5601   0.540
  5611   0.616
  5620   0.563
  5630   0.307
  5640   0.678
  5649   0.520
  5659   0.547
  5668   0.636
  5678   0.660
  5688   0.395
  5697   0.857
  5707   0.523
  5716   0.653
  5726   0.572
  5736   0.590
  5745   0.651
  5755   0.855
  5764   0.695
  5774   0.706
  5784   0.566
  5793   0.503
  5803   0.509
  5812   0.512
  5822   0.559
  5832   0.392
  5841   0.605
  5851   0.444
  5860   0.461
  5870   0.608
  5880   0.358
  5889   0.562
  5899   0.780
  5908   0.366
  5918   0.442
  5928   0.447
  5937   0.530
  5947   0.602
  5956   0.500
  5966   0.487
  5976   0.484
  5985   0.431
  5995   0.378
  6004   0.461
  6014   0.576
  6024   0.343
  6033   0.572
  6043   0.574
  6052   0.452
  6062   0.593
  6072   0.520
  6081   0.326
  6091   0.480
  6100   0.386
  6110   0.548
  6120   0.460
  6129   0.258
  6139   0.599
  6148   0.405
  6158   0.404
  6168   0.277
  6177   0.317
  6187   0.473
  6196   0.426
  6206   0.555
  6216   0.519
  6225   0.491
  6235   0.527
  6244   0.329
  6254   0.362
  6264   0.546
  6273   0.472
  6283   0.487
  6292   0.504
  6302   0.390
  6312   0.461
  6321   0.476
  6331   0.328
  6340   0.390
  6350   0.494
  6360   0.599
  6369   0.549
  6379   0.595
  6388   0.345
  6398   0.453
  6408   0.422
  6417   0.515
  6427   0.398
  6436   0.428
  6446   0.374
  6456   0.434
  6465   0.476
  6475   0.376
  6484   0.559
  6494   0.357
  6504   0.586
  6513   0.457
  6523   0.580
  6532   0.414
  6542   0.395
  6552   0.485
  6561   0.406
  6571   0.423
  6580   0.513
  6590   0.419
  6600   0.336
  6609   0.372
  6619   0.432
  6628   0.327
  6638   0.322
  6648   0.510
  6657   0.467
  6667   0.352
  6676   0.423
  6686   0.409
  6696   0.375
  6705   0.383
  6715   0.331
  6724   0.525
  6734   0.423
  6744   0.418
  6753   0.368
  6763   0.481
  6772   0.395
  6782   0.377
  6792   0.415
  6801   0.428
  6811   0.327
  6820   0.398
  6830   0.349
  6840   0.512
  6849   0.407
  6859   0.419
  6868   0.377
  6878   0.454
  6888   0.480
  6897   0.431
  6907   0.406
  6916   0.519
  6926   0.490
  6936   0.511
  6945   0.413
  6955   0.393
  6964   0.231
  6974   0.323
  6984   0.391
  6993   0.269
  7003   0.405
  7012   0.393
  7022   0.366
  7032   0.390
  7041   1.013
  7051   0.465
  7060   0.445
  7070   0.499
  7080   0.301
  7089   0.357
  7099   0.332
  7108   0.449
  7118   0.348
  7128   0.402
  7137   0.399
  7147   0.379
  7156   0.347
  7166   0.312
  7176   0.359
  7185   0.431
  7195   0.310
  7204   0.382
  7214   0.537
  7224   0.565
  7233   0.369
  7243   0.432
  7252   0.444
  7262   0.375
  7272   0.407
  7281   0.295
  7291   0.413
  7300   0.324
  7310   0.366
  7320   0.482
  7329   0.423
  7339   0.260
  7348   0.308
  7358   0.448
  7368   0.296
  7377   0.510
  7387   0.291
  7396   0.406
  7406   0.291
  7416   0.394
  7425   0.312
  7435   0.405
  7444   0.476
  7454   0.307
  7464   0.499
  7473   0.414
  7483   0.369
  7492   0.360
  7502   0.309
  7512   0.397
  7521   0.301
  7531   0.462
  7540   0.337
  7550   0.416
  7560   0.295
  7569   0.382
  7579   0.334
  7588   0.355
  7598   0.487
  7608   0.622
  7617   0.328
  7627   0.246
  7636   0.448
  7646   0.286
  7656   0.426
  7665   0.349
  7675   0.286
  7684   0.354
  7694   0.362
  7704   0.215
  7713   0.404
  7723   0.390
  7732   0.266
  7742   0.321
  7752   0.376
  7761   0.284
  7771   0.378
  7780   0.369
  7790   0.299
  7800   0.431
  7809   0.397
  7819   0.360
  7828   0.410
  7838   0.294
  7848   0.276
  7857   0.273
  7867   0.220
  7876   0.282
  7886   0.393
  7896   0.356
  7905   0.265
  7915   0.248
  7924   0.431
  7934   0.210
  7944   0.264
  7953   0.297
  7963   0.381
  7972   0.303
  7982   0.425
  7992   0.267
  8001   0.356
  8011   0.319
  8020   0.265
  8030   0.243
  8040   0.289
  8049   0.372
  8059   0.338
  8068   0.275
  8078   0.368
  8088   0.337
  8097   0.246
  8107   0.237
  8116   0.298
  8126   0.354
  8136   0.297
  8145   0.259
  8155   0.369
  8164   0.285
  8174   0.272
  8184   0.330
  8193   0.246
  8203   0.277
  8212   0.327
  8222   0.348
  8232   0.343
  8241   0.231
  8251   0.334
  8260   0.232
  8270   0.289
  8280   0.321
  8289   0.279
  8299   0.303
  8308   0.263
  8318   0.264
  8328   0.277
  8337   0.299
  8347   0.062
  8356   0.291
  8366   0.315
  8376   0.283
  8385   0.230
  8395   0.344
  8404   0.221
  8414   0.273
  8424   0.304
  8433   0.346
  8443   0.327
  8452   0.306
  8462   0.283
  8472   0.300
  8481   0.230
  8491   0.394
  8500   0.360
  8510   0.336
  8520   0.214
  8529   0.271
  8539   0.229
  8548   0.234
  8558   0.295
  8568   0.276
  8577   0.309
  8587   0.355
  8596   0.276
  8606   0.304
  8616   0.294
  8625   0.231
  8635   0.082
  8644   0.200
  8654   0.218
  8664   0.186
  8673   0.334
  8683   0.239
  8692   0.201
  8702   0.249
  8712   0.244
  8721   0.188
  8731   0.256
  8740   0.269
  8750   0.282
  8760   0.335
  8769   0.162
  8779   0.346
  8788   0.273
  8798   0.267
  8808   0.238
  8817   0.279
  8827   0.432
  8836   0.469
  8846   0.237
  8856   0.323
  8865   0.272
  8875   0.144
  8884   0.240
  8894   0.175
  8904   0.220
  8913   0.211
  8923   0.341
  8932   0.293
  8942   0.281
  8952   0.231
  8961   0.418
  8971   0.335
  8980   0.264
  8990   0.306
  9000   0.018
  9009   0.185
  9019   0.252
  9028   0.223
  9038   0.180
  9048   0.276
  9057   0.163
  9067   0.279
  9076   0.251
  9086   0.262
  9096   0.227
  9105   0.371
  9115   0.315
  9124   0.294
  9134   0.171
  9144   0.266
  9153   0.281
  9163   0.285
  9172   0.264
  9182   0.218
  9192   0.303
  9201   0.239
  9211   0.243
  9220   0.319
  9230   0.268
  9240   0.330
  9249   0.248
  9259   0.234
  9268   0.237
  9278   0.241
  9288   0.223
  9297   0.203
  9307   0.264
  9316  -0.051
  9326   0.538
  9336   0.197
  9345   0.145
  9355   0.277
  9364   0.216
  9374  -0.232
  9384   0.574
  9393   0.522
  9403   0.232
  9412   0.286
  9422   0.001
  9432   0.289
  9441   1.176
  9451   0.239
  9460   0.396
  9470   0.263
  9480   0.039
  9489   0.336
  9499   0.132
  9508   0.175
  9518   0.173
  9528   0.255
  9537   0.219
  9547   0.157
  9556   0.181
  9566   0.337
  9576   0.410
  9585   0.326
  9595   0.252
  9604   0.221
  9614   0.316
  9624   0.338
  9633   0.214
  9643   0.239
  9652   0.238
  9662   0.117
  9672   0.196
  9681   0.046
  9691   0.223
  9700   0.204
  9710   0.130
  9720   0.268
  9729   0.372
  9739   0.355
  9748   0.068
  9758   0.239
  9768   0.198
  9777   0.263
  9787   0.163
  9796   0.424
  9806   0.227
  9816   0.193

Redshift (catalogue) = 0.073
